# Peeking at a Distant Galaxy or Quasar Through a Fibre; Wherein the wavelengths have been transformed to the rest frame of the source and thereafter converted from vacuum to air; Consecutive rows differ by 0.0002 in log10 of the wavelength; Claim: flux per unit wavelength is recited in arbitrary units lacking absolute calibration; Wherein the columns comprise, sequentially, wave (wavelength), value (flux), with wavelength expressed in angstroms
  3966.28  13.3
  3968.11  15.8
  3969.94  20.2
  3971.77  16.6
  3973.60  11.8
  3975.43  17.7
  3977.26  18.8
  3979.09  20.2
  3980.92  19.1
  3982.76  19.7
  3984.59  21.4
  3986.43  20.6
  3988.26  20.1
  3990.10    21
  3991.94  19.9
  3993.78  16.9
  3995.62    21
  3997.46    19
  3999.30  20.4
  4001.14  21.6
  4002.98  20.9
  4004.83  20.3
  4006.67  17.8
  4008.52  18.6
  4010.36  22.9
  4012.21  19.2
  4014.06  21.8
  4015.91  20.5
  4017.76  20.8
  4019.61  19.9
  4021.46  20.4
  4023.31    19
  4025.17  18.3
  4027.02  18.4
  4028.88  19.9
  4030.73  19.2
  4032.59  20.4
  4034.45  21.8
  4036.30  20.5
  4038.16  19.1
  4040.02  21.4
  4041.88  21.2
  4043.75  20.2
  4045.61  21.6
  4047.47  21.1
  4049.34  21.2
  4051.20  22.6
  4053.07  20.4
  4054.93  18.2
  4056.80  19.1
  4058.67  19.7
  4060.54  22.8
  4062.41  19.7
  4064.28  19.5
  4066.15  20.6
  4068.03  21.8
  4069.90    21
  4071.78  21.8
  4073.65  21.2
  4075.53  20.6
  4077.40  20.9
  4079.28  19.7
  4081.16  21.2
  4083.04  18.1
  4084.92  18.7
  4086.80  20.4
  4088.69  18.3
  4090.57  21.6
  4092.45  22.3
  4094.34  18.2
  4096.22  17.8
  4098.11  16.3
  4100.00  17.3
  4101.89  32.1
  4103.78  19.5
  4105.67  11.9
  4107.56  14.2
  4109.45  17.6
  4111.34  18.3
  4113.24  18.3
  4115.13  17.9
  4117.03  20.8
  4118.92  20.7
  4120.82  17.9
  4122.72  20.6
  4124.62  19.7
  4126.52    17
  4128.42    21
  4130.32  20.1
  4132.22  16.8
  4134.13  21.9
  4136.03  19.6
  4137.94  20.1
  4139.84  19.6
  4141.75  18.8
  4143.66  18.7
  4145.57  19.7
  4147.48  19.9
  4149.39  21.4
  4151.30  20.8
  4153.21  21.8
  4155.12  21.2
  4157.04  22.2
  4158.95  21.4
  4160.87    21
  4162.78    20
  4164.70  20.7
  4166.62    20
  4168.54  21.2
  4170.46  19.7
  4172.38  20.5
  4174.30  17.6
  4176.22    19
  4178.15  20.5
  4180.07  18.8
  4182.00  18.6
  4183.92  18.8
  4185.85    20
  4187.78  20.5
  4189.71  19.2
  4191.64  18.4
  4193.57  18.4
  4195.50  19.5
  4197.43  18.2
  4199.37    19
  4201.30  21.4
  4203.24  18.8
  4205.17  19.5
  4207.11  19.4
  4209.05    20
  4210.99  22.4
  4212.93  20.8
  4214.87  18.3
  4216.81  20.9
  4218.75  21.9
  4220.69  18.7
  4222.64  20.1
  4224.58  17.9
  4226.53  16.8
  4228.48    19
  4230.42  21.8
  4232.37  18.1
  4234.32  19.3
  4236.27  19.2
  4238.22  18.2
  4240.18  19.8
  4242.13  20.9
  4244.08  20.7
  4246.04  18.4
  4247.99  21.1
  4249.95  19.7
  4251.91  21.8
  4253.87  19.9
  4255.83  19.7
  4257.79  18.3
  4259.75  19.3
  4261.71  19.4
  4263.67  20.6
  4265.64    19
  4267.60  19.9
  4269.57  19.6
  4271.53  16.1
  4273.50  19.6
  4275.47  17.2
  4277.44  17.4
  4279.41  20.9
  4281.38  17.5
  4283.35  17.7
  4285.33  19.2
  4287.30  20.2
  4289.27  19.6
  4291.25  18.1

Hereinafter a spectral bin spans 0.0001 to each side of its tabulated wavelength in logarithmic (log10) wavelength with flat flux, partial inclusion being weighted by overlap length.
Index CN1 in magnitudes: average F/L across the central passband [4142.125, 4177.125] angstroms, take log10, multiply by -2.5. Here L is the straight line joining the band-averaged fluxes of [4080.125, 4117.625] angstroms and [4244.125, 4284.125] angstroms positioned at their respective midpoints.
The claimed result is -0.07 mag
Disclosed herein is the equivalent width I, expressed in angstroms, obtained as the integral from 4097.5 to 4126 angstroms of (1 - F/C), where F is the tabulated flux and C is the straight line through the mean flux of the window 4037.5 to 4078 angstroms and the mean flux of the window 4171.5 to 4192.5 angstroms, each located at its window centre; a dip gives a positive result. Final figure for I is 1.7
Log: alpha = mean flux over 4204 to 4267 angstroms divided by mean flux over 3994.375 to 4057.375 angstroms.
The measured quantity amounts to 1.0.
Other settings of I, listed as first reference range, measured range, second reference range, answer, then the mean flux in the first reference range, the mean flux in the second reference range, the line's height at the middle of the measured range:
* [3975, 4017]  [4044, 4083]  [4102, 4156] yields -2.0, 20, 19.3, 19.7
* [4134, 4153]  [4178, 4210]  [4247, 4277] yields 0.7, 20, 19.4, 19.8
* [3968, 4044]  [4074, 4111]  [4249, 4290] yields 0.4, 19.7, 19.2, 19.5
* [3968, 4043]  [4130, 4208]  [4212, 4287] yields -1.5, 19.7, 19.3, 19.4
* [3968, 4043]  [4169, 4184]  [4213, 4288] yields 0.1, 19.7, 19.3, 19.4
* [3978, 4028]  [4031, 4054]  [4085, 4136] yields -1.4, 20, 19.2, 19.7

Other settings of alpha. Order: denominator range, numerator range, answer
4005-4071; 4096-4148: 0.94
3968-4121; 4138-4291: 0.99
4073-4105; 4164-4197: 0.97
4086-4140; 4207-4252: 1.03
